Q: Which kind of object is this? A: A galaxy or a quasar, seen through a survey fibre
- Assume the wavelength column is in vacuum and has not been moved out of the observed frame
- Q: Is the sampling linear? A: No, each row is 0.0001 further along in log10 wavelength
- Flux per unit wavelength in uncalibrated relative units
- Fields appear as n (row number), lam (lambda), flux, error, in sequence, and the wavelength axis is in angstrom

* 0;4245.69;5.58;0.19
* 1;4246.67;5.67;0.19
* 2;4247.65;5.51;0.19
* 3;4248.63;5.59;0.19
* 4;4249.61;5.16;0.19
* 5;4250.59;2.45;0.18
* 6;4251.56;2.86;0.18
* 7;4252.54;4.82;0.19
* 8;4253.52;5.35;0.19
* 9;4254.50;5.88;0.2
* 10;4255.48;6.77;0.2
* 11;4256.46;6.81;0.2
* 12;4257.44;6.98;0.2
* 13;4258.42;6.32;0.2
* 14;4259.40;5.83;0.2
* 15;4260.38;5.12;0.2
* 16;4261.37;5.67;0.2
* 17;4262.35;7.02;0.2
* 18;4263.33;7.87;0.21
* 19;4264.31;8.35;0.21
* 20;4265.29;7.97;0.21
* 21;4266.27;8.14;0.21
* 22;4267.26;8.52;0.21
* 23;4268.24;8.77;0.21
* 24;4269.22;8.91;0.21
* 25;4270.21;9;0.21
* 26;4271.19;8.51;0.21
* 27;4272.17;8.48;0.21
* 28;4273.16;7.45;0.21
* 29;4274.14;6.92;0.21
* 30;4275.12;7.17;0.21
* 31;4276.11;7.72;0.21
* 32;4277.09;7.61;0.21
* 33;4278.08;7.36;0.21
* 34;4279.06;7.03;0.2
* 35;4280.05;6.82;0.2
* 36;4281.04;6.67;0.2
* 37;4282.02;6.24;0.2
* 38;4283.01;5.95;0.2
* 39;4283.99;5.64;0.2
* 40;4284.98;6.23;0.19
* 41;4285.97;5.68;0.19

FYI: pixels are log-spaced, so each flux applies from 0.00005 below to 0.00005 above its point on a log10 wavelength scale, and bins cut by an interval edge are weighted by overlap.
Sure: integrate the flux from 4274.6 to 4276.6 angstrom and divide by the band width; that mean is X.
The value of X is 7.44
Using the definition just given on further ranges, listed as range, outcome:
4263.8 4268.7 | 8.35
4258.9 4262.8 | 5.89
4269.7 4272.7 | 8.63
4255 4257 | 6.8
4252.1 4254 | 5.09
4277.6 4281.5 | 6.96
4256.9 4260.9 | 6.06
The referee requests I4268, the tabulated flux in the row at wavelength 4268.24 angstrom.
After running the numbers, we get 8.77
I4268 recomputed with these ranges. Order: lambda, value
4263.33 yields 7.87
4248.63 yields 5.59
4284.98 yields 6.23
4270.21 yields 9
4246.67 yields 5.67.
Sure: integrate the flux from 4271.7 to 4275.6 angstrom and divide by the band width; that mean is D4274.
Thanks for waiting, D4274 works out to 7.5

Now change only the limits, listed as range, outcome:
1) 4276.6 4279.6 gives 7.32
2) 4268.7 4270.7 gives 8.94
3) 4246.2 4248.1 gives 5.58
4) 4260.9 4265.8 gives 7.4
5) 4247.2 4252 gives 4.32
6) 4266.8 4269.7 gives 8.75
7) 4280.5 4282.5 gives 6.47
